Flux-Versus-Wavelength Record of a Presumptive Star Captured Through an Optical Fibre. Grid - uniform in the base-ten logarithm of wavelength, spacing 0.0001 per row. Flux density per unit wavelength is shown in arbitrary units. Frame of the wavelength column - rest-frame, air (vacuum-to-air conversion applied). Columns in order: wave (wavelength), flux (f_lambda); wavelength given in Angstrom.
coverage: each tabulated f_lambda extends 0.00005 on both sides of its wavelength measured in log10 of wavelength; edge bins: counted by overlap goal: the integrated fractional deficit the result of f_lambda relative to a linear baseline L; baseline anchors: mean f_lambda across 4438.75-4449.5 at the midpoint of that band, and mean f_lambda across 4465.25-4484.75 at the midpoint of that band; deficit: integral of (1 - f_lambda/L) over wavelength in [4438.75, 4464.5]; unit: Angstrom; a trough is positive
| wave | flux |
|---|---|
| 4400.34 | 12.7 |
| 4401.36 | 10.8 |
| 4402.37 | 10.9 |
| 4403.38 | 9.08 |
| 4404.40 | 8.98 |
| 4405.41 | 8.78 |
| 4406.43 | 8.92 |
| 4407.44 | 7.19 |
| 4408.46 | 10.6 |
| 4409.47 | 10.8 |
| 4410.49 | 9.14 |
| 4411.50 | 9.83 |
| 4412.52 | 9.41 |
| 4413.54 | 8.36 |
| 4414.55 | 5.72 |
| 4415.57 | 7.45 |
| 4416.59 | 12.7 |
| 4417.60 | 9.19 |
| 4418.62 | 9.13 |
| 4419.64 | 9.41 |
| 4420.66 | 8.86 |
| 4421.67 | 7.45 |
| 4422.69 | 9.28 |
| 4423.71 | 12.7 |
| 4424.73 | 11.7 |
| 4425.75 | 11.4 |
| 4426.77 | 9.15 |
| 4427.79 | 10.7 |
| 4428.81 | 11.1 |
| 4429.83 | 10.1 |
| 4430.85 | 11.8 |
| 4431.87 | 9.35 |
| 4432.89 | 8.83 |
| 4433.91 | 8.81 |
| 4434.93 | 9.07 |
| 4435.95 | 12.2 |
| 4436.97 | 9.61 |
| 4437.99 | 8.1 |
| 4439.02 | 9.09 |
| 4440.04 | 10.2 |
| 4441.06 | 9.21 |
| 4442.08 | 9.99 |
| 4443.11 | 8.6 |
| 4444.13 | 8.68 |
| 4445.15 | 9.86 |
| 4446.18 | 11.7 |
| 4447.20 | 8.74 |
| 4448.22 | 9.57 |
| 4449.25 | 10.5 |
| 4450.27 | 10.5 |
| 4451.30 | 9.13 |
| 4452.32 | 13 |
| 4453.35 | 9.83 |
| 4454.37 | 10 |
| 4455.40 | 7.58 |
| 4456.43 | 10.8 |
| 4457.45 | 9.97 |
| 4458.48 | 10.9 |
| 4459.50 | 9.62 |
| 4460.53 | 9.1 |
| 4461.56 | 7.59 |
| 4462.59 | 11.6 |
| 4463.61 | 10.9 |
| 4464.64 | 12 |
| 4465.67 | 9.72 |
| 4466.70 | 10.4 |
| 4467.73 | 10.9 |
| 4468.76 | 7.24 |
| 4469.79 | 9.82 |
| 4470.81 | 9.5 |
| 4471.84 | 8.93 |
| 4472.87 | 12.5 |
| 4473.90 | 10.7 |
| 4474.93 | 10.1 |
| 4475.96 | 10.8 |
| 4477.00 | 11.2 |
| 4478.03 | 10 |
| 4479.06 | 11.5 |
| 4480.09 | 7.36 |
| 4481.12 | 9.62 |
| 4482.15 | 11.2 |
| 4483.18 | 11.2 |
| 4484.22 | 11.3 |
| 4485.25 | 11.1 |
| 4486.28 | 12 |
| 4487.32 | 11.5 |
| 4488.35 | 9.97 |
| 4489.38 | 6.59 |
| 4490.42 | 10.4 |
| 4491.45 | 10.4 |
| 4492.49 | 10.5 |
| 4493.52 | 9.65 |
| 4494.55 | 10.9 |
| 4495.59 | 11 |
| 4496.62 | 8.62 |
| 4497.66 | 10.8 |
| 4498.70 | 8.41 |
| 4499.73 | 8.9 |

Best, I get -0.3 Angstrom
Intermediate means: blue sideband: 9.64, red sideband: 10.2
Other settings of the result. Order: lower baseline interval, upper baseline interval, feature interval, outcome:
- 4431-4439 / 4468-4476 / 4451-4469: -0.5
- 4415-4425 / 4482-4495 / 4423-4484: -0.1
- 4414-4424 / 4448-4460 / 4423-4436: -1.4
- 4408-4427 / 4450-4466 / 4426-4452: 0.2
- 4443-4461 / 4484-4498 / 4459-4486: -0.3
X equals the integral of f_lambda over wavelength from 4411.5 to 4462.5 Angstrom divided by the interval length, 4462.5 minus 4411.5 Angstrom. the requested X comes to 9.72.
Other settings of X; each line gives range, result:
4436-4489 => 10.1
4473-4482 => 10.3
